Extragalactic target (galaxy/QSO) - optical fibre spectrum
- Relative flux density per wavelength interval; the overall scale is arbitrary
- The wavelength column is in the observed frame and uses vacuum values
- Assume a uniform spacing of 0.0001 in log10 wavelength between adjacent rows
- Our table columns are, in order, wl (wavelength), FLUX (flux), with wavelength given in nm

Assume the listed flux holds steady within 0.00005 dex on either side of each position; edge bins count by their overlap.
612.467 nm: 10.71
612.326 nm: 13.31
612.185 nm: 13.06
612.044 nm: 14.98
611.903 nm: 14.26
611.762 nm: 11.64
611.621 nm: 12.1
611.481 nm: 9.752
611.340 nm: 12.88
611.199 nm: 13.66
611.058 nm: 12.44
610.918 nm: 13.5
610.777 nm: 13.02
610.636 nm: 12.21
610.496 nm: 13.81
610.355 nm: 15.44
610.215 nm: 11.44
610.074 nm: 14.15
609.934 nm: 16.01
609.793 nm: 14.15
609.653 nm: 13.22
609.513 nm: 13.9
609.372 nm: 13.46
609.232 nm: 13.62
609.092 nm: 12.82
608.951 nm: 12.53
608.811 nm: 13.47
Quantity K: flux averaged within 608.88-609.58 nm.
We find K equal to 13.3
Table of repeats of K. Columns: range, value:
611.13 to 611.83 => 12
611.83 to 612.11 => 14.6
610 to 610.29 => 12.9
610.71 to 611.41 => 13.1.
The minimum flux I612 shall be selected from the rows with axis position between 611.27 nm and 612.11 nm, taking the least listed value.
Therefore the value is 9.752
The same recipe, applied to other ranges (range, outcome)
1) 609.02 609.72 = 12.82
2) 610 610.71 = 11.44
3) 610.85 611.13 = 12.44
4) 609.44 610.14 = 13.22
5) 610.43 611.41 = 12.21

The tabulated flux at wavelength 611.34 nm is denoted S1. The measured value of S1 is 12.88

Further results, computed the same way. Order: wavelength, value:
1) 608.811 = 13.47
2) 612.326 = 13.31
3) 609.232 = 13.62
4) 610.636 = 12.21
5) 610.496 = 13.81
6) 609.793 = 14.15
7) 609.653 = 13.22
